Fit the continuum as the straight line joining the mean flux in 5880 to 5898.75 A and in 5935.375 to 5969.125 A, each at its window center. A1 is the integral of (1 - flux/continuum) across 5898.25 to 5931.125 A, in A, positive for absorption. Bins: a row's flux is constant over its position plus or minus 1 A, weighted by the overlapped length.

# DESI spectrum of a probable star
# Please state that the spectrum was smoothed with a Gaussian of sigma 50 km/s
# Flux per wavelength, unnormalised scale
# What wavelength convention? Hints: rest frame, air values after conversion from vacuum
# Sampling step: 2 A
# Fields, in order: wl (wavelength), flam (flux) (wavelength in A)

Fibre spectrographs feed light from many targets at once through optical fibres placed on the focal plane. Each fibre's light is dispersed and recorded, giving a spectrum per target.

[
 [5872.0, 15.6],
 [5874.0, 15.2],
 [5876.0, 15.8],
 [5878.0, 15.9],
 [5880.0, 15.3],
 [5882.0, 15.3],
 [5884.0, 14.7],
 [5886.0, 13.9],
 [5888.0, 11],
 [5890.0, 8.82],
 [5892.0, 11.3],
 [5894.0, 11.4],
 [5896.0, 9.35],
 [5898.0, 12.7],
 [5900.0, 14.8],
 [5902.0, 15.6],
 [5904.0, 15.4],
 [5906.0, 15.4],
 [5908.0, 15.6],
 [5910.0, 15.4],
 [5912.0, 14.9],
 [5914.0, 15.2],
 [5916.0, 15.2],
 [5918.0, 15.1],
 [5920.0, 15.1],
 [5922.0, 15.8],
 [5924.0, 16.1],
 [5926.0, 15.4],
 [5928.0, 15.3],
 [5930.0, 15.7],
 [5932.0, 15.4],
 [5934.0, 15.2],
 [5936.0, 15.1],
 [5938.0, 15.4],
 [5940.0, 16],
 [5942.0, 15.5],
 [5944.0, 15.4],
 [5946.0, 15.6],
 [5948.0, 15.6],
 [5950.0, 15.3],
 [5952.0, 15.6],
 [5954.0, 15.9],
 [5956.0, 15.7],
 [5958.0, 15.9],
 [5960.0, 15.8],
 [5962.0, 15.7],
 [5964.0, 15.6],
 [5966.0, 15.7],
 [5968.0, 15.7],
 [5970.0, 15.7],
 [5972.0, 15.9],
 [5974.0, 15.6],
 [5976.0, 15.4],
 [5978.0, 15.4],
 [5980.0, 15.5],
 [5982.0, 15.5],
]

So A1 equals -4.2 A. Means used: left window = 12.2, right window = 15.6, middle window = 15.3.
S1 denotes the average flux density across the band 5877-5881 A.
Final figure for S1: 15.6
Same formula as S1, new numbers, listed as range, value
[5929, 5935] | 15.4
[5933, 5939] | 15.2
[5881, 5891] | 12.7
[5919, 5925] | 15.7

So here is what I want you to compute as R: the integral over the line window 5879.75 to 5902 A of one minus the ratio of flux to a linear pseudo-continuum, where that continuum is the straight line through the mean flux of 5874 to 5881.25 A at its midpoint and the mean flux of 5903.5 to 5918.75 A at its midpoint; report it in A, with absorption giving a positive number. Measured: 4.1 A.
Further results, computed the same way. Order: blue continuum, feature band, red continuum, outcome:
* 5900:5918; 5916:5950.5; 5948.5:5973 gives 0.0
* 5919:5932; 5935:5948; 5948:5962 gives 0.1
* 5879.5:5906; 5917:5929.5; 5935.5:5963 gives -0.9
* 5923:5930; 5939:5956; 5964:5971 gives 0.0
